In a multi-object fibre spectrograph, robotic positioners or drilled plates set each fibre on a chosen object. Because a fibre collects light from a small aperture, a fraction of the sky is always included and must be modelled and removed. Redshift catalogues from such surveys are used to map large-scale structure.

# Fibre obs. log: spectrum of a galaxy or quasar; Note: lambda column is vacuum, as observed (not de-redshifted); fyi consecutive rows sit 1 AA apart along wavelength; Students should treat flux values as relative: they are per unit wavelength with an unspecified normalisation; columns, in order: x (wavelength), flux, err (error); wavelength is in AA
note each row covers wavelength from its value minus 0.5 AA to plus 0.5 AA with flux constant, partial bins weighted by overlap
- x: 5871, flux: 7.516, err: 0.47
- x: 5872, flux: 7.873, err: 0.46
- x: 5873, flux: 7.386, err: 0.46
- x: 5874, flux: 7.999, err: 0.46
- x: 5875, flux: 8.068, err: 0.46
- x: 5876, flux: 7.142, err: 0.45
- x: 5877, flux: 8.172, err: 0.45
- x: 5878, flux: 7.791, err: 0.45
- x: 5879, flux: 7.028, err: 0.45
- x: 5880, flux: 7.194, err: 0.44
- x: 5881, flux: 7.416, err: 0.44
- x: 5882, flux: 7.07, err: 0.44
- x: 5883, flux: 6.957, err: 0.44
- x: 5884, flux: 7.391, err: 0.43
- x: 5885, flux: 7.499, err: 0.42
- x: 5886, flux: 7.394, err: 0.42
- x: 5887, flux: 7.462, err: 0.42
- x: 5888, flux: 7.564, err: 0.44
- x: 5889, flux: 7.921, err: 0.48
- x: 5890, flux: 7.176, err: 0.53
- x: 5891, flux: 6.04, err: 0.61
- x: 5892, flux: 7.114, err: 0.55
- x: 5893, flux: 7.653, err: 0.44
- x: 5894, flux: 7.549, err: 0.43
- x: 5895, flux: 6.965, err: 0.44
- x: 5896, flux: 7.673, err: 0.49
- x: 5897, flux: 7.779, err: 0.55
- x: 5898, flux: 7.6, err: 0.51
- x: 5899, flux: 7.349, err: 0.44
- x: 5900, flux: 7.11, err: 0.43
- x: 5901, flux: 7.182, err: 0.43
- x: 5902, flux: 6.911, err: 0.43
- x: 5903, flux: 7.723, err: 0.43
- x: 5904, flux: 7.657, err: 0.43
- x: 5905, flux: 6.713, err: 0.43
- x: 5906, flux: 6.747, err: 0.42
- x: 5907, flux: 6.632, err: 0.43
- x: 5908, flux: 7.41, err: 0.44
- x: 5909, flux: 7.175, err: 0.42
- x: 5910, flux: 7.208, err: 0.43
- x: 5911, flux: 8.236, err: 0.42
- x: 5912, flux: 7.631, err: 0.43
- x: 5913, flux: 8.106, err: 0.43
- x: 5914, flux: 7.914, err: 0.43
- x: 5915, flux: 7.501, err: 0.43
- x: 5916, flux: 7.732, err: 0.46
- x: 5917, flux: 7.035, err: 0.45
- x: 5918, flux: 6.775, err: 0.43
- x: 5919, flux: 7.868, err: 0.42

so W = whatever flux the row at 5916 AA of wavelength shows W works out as 7.732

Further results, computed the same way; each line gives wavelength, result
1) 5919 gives 7.868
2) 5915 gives 7.501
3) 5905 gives 6.713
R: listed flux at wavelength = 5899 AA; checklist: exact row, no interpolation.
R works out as 7.349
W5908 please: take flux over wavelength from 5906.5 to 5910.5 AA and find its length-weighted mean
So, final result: 7.11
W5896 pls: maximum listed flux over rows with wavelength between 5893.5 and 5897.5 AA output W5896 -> 7.779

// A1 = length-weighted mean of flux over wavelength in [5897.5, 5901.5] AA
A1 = 7.31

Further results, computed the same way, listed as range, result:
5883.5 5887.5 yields 7.44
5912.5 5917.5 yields 7.66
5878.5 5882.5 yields 7.18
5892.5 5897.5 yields 7.52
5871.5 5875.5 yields 7.83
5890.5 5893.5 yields 6.94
